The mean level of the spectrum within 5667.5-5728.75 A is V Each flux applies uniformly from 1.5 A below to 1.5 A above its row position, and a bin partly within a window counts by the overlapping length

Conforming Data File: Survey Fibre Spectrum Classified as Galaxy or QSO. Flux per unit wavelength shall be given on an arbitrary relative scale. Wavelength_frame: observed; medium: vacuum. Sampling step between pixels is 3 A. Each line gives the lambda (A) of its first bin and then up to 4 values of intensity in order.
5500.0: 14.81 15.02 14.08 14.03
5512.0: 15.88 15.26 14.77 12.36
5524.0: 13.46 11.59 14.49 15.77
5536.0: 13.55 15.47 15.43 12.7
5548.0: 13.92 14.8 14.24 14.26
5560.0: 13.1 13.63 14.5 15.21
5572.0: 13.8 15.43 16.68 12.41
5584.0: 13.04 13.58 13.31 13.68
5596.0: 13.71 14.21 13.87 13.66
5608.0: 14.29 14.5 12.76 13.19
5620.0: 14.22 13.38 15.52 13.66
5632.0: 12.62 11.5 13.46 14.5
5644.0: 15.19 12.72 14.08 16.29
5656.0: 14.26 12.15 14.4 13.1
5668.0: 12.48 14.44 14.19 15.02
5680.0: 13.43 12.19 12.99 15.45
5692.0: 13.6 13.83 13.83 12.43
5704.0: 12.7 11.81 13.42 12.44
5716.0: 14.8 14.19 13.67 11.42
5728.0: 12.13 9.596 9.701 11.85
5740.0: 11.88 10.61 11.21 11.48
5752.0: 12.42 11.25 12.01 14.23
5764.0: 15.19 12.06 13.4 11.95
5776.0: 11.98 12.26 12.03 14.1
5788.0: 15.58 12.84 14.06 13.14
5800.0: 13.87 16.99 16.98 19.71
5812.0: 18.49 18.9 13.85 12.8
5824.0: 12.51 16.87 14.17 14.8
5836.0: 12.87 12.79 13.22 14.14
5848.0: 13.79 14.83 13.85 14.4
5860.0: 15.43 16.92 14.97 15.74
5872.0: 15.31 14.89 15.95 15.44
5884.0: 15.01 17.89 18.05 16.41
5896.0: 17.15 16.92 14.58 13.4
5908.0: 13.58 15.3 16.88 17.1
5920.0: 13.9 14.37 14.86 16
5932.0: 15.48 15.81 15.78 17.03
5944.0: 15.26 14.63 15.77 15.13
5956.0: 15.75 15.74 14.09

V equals 13.4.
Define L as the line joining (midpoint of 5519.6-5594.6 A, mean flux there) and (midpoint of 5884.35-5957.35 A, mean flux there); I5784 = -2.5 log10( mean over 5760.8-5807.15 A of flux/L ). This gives 0.10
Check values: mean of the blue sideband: 14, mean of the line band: 13.8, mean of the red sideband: 15.7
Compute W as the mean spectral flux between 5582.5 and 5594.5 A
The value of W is 13.4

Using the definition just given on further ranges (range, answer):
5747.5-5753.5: 11.9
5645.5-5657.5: 14.3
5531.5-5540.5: 14.9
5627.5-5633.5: 13.1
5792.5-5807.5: 15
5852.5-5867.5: 15.1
